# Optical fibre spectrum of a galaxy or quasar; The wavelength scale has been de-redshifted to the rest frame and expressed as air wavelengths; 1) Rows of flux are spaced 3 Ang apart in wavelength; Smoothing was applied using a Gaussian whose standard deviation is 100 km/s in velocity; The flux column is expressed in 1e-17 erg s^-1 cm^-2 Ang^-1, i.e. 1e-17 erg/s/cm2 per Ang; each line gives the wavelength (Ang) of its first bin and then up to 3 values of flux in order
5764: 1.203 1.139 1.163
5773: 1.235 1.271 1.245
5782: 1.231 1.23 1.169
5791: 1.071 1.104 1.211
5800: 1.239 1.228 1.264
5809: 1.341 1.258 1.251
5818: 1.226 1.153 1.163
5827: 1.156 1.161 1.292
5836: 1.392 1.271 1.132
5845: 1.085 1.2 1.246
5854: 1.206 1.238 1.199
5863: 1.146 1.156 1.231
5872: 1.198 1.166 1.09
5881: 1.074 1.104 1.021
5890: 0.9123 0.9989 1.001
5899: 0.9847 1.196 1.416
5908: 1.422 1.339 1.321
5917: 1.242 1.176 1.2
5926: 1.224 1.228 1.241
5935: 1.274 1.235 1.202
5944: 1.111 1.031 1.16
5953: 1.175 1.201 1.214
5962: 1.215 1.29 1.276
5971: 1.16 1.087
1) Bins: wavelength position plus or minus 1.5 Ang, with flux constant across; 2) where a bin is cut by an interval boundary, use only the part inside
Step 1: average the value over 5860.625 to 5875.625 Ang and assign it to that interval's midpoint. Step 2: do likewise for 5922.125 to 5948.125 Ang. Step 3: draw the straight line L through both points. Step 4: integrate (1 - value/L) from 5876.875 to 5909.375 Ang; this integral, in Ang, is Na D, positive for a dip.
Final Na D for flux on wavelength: 2.1 Ang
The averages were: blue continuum 1.18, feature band 1.11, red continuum 1.2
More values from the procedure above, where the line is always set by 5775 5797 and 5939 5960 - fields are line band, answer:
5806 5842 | -1.8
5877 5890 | 1.3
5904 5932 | -2.8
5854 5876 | -0.4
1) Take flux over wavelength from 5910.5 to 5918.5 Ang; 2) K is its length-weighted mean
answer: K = 1.3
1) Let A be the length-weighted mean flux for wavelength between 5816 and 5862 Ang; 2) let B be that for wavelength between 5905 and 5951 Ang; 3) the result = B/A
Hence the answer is 1.02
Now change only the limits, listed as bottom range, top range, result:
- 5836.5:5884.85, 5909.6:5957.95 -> 1.03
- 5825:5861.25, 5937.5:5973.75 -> 0.98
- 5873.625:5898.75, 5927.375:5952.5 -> 1.14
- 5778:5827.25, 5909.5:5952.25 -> 1.00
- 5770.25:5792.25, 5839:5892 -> 0.95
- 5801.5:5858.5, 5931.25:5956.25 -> 0.96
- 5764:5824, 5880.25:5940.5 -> 0.98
